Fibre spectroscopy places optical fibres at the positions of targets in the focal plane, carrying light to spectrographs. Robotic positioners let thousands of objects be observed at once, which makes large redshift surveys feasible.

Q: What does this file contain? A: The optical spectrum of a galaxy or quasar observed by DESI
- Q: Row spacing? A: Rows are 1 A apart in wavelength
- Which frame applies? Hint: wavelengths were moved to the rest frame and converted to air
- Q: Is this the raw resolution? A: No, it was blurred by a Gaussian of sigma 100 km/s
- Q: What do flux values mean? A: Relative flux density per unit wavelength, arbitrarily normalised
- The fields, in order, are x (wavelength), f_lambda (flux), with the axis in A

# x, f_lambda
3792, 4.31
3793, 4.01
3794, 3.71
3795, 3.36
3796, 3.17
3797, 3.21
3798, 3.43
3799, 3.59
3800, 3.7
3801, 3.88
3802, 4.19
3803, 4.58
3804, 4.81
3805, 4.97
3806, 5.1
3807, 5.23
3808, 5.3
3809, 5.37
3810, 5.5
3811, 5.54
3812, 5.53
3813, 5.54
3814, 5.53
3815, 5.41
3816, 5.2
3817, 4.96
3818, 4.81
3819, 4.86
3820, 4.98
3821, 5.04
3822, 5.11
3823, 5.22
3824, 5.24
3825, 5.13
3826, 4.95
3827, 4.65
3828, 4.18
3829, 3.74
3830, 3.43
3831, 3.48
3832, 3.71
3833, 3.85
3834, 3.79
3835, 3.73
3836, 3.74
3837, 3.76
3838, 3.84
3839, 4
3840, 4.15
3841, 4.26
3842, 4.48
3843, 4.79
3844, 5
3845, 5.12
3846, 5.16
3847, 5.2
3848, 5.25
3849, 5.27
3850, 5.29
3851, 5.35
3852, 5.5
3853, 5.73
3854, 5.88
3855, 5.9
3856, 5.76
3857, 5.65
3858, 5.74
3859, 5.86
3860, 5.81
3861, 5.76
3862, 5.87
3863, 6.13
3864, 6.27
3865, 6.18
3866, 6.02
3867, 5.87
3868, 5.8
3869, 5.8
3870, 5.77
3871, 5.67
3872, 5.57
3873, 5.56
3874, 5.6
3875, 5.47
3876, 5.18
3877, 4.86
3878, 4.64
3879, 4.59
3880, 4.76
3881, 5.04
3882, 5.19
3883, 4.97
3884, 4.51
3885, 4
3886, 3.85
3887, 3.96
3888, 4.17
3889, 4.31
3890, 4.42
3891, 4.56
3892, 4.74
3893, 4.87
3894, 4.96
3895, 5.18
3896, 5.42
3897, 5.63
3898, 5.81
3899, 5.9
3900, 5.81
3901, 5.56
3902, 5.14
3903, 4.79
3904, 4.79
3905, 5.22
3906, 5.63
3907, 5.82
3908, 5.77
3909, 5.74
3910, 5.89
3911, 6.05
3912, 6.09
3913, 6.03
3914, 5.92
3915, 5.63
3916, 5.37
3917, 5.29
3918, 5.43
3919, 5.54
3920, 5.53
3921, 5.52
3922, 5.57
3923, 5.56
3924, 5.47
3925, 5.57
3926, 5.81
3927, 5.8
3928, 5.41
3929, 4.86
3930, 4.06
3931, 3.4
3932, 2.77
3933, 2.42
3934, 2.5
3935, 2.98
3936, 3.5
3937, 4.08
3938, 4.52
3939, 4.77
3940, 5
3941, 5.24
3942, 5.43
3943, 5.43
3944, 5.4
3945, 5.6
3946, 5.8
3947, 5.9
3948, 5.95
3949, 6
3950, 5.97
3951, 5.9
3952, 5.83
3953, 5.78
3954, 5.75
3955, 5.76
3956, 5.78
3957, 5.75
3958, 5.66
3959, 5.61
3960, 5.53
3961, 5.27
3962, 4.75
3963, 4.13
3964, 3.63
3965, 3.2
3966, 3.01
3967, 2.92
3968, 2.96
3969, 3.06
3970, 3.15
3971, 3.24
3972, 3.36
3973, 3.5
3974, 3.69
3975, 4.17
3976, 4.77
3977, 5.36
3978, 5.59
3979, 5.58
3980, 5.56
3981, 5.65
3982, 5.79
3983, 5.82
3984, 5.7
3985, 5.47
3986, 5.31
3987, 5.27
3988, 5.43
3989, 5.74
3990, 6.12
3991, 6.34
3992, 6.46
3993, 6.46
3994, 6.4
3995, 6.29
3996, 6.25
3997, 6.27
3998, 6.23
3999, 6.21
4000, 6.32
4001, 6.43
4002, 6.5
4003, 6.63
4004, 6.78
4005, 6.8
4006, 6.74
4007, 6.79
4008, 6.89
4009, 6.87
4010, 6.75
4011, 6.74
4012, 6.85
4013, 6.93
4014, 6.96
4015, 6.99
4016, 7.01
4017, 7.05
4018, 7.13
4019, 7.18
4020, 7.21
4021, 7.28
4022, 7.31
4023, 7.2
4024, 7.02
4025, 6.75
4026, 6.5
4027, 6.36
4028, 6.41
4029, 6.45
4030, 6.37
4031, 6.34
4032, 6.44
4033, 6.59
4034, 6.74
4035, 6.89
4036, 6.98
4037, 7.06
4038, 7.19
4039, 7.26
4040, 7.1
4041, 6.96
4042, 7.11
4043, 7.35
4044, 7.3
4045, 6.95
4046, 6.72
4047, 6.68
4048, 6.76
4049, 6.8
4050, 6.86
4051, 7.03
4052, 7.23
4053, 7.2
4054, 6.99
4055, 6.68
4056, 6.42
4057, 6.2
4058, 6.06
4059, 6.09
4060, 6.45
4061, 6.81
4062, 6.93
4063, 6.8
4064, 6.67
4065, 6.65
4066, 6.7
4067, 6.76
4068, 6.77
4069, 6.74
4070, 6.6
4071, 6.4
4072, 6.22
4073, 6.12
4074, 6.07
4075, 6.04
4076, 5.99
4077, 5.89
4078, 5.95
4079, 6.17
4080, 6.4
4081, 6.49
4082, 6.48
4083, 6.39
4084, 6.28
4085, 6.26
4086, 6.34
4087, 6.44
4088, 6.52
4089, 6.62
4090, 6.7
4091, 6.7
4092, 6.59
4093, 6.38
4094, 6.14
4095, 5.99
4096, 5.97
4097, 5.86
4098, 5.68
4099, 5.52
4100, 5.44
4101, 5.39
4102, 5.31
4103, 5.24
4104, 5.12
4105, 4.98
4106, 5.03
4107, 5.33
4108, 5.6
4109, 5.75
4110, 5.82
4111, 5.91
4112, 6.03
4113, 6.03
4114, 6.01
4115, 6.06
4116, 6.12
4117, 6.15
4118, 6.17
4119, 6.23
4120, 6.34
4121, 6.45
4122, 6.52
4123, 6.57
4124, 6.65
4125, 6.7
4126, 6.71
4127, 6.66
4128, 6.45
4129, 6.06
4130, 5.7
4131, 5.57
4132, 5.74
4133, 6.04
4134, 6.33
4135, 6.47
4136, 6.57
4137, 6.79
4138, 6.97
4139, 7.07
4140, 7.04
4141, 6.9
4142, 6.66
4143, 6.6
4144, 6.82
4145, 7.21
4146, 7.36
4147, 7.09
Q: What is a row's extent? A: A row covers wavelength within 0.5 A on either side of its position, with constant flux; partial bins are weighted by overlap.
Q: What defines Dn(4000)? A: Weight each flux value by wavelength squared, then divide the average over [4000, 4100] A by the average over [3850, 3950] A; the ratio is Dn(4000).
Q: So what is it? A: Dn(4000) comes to 1.4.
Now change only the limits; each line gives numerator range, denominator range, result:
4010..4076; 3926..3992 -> 1.46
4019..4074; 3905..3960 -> 1.36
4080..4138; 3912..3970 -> 1.35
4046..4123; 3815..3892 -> 1.41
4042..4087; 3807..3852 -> 1.56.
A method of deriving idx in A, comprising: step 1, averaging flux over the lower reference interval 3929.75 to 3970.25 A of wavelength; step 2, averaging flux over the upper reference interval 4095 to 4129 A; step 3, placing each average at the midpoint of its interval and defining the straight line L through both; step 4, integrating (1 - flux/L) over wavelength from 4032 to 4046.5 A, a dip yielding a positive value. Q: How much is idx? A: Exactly -4.4 A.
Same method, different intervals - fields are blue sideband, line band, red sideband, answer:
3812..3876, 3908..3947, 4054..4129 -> 3.0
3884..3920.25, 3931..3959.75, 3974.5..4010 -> 3.2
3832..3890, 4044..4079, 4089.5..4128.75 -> -4.5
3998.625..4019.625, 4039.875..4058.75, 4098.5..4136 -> -1.1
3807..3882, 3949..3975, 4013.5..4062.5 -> 6.7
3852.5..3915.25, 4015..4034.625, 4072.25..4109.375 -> -3.5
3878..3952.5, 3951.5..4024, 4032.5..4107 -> 0.2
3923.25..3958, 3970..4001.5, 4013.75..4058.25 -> 2.4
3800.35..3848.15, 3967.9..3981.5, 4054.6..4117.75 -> 3.0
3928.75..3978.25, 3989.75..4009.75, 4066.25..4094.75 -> -4.9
